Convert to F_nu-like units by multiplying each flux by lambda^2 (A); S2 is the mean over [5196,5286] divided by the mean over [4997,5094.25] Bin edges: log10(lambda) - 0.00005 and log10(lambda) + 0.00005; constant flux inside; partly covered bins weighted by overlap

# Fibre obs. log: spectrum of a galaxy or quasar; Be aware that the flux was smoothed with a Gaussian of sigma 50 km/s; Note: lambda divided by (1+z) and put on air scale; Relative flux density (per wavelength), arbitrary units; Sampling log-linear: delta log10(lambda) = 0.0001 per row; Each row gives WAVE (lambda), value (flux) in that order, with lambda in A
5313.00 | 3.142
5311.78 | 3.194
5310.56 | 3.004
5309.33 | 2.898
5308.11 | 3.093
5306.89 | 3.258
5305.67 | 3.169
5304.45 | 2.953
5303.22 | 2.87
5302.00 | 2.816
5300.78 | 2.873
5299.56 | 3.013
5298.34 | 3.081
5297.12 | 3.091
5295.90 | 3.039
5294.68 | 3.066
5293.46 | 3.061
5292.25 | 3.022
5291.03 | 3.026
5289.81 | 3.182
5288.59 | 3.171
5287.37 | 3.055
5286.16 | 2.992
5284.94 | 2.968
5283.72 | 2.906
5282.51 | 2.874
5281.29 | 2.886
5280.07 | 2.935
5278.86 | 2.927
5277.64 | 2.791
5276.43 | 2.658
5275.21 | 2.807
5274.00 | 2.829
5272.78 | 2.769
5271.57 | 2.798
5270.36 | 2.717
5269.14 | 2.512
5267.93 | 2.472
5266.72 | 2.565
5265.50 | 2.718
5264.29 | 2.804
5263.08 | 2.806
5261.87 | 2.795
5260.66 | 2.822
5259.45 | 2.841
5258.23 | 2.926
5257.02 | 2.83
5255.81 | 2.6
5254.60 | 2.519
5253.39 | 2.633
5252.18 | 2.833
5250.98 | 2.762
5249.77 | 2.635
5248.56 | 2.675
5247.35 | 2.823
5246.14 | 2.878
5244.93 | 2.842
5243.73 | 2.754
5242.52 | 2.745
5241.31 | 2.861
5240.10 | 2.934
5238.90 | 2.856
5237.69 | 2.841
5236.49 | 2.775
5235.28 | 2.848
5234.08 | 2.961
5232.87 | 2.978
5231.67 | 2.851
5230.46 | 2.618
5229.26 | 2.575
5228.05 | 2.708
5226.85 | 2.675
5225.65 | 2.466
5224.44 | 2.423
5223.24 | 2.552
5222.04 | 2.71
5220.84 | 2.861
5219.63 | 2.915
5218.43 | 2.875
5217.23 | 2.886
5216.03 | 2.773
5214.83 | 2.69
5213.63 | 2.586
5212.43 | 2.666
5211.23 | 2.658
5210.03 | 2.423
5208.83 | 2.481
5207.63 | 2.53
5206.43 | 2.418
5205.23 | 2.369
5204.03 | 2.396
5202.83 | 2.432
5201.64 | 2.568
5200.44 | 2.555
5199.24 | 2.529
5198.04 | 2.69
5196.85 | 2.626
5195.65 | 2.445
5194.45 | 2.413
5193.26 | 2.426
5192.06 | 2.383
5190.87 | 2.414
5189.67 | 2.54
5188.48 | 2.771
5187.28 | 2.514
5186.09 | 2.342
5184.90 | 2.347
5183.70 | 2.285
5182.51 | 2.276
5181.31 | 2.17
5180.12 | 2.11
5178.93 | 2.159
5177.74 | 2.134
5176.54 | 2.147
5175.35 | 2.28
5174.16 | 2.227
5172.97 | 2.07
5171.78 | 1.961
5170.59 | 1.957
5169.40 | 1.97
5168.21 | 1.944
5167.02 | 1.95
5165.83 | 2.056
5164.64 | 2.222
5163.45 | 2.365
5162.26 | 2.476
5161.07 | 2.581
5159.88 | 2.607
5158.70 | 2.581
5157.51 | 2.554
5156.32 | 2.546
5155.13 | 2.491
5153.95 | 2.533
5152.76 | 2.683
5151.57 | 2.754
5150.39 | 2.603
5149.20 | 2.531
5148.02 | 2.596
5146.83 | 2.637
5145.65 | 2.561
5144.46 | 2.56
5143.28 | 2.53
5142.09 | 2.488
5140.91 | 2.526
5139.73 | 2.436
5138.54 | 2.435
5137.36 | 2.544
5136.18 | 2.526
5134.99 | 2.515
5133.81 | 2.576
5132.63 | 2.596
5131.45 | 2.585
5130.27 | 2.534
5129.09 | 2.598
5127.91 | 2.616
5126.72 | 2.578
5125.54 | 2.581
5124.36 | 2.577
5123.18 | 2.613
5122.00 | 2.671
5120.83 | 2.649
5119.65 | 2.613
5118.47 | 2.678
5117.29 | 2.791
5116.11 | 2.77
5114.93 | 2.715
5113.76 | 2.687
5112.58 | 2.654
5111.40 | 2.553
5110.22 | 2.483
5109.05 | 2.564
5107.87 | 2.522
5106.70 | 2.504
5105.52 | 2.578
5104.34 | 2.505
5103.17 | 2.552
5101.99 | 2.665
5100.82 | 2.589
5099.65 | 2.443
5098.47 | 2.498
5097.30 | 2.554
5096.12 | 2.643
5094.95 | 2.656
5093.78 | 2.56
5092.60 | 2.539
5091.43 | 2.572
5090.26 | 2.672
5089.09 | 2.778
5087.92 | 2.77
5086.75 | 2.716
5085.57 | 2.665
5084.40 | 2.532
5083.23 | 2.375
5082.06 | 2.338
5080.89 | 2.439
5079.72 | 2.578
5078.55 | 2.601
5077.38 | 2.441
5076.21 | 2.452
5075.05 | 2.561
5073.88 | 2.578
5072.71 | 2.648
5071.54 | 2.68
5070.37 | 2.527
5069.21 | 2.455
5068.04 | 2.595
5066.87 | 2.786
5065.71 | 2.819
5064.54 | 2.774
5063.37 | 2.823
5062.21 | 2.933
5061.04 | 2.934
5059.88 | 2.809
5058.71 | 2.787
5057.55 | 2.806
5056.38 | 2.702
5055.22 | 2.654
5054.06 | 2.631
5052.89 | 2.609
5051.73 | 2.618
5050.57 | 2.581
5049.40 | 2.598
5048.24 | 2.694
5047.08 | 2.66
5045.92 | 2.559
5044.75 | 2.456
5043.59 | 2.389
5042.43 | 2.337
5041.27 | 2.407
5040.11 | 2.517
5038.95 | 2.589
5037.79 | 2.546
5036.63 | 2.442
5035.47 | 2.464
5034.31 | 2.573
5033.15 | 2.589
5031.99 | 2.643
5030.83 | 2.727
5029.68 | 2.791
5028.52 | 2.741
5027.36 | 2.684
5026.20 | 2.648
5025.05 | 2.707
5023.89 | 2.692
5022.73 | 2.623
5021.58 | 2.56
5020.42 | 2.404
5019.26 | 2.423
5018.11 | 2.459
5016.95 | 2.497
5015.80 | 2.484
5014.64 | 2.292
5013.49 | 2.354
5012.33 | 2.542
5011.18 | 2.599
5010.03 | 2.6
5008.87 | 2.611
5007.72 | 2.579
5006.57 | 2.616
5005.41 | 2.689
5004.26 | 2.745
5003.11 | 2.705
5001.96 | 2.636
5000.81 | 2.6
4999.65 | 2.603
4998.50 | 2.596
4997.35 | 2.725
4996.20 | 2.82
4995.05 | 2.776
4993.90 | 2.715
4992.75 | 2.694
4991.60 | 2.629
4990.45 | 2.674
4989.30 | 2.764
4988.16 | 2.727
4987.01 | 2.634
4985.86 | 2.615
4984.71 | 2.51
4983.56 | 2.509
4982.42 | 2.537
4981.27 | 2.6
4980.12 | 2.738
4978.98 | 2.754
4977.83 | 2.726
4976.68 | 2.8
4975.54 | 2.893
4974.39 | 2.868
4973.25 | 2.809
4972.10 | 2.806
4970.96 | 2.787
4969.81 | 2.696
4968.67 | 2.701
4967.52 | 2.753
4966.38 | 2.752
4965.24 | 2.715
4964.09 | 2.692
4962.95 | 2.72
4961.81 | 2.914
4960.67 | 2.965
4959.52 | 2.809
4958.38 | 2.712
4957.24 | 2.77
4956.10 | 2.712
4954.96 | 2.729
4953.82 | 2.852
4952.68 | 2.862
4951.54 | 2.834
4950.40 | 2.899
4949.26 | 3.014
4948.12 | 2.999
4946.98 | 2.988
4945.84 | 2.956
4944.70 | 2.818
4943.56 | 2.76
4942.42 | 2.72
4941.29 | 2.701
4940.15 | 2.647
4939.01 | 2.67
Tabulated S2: 1.13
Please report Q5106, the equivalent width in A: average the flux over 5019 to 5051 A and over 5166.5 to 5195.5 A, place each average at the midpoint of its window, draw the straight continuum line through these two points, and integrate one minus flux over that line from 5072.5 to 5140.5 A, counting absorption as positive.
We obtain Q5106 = -4.7 A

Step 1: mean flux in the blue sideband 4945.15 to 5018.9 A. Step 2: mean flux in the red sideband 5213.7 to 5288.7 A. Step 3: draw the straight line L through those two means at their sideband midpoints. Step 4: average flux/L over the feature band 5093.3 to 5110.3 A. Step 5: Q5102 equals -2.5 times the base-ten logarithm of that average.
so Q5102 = 0.07 mag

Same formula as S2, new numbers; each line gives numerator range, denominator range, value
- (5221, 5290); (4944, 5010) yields 1.13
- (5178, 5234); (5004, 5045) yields 1.07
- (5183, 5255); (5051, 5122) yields 1.06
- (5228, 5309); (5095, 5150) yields 1.17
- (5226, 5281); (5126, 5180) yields 1.19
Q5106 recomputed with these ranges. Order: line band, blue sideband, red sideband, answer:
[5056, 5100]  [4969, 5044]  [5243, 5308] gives 0.9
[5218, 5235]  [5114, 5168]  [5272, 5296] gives 0.3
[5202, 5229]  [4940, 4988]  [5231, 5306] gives 2.2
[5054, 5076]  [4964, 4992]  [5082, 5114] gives -0.8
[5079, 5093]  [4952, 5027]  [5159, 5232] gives -0.1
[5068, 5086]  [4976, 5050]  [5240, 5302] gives 0.9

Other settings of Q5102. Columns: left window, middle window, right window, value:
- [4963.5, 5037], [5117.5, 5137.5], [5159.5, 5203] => -0.077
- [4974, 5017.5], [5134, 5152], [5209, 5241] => 0.063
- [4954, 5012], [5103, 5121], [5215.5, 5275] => 0.047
